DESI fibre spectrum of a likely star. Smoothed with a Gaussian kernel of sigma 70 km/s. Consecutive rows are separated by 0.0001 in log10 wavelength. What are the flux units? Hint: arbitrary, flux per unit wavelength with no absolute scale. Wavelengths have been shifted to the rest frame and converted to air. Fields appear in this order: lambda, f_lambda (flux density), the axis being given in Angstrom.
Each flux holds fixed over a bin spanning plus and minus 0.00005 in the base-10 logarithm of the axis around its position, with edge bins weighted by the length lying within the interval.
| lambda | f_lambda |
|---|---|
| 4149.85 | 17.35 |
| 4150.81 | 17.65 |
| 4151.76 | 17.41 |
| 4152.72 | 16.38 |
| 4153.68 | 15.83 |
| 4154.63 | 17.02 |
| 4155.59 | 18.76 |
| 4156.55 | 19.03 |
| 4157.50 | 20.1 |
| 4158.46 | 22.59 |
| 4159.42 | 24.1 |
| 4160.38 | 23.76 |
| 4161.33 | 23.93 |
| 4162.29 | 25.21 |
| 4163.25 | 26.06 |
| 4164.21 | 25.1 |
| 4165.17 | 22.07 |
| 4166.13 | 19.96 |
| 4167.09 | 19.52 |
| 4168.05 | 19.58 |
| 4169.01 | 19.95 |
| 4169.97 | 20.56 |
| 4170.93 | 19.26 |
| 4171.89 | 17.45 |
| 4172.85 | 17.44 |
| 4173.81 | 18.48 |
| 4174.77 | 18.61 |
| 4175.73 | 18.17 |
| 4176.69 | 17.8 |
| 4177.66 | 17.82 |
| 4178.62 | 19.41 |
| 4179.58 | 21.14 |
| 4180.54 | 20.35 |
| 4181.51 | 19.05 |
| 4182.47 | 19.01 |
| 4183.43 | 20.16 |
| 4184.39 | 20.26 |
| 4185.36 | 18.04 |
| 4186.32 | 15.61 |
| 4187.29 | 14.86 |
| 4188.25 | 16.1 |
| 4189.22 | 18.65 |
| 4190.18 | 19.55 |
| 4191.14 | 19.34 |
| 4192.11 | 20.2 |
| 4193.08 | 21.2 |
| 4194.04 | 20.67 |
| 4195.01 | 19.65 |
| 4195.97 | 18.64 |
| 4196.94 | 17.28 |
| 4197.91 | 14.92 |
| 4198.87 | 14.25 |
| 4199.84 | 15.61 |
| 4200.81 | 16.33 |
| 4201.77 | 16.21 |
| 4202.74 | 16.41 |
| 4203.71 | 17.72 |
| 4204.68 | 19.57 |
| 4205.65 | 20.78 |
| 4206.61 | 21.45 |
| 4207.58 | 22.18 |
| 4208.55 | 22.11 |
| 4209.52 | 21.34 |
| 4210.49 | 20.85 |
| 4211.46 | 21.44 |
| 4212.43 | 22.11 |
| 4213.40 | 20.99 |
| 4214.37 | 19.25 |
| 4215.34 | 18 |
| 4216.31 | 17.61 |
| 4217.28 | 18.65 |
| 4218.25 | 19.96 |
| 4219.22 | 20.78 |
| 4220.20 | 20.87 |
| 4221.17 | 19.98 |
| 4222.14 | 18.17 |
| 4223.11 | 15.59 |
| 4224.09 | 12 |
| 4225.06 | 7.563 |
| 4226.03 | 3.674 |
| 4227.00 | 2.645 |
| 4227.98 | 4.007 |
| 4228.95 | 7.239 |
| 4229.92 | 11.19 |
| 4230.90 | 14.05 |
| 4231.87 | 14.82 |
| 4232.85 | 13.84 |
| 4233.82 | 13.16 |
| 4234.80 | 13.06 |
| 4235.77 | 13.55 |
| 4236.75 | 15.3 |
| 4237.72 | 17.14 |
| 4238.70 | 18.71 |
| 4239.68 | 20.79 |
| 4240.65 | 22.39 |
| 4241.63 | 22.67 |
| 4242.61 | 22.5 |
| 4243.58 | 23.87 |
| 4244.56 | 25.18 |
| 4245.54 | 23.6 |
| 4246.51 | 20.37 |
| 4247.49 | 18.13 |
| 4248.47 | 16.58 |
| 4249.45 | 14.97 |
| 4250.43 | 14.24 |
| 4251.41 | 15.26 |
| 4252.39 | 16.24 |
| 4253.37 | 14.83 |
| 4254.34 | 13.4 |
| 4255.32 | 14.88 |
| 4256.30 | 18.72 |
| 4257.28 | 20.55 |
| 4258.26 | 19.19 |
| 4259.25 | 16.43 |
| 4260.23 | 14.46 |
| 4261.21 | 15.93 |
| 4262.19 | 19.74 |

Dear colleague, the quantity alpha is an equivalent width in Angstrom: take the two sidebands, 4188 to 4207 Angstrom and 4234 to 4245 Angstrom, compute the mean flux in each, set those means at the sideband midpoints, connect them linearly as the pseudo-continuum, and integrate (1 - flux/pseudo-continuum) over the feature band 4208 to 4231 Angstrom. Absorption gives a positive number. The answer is 3.5 Angstrom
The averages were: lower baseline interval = 18.2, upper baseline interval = 19.4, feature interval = 15.9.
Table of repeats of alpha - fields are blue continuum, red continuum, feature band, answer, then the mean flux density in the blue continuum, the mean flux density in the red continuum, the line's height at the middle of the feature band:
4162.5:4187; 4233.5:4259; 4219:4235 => 5.3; 19.7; 18.1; 18.5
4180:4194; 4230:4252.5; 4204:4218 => -1.6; 18.8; 17.7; 18.3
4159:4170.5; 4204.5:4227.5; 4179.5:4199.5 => 1.7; 22.5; 17.8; 20.2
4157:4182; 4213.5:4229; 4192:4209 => -1.7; 20.7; 14.5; 17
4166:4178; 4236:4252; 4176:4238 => 6.5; 18.8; 19.4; 19.1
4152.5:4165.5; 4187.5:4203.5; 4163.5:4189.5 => 0.8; 21.5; 17.8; 19.7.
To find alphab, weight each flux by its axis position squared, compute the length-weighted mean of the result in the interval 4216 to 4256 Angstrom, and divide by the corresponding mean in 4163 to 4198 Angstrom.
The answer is 0.85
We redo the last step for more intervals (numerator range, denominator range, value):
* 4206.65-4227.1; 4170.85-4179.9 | 0.98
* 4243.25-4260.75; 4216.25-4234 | 1.35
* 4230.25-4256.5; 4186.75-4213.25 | 0.94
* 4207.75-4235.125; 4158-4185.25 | 0.78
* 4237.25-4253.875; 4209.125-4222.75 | 0.98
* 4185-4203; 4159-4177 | 0.85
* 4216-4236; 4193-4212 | 0.72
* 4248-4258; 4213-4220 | 0.84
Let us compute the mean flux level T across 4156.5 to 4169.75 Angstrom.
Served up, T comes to 22.3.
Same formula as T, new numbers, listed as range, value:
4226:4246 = 15.7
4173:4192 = 18.6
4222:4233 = 10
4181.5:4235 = 16.9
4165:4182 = 19.2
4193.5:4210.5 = 18.6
